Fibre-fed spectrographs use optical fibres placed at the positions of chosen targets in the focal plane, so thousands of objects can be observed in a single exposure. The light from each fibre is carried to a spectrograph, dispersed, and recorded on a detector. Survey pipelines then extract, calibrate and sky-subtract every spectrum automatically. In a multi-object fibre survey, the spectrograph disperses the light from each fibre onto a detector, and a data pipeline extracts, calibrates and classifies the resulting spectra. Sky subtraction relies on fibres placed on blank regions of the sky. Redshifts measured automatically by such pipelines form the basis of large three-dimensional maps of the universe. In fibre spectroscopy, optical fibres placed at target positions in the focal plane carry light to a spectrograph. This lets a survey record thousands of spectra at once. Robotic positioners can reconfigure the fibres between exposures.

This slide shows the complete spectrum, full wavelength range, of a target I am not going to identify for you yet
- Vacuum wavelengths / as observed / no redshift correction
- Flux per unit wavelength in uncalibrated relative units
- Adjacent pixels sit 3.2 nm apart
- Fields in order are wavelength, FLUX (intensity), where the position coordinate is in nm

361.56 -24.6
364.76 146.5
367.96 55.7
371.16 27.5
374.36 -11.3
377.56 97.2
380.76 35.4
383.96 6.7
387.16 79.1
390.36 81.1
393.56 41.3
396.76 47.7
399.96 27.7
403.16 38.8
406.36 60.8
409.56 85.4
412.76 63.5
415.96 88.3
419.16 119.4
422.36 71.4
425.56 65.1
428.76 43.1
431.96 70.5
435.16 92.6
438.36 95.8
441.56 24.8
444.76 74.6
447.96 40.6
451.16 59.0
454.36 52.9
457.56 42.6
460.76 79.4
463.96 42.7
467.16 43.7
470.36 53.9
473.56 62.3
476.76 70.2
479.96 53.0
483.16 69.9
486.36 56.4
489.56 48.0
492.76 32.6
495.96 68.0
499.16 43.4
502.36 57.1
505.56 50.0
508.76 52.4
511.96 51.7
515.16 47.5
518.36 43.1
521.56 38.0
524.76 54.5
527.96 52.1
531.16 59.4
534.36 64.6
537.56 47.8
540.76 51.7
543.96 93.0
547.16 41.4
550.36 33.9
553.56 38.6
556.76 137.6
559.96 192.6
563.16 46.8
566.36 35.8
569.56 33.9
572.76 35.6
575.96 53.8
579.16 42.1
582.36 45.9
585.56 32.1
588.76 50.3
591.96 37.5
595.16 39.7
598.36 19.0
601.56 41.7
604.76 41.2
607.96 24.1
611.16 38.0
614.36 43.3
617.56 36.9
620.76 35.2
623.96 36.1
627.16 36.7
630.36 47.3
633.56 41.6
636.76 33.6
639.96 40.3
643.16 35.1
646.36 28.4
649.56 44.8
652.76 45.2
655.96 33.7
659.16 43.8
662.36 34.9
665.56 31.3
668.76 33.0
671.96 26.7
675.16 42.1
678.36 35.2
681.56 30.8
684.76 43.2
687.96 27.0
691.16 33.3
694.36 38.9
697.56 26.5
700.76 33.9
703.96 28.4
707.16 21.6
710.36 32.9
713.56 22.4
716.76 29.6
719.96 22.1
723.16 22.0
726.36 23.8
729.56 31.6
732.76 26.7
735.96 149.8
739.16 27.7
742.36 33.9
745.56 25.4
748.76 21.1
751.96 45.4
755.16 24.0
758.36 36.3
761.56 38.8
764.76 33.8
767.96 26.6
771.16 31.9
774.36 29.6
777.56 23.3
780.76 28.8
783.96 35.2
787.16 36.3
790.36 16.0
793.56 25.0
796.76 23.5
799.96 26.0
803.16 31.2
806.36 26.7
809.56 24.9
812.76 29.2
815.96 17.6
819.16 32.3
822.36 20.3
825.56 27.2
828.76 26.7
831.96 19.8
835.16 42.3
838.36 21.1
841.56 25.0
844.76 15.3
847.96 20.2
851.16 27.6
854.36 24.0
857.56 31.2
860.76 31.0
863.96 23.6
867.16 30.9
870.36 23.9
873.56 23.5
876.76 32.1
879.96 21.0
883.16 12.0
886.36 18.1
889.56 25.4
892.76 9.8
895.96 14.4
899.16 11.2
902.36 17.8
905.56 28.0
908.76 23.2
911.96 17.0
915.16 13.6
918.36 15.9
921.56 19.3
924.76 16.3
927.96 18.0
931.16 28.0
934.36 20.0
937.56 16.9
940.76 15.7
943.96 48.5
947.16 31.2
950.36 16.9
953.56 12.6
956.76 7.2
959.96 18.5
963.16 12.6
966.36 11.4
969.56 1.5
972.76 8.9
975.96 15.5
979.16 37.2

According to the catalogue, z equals 0.12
